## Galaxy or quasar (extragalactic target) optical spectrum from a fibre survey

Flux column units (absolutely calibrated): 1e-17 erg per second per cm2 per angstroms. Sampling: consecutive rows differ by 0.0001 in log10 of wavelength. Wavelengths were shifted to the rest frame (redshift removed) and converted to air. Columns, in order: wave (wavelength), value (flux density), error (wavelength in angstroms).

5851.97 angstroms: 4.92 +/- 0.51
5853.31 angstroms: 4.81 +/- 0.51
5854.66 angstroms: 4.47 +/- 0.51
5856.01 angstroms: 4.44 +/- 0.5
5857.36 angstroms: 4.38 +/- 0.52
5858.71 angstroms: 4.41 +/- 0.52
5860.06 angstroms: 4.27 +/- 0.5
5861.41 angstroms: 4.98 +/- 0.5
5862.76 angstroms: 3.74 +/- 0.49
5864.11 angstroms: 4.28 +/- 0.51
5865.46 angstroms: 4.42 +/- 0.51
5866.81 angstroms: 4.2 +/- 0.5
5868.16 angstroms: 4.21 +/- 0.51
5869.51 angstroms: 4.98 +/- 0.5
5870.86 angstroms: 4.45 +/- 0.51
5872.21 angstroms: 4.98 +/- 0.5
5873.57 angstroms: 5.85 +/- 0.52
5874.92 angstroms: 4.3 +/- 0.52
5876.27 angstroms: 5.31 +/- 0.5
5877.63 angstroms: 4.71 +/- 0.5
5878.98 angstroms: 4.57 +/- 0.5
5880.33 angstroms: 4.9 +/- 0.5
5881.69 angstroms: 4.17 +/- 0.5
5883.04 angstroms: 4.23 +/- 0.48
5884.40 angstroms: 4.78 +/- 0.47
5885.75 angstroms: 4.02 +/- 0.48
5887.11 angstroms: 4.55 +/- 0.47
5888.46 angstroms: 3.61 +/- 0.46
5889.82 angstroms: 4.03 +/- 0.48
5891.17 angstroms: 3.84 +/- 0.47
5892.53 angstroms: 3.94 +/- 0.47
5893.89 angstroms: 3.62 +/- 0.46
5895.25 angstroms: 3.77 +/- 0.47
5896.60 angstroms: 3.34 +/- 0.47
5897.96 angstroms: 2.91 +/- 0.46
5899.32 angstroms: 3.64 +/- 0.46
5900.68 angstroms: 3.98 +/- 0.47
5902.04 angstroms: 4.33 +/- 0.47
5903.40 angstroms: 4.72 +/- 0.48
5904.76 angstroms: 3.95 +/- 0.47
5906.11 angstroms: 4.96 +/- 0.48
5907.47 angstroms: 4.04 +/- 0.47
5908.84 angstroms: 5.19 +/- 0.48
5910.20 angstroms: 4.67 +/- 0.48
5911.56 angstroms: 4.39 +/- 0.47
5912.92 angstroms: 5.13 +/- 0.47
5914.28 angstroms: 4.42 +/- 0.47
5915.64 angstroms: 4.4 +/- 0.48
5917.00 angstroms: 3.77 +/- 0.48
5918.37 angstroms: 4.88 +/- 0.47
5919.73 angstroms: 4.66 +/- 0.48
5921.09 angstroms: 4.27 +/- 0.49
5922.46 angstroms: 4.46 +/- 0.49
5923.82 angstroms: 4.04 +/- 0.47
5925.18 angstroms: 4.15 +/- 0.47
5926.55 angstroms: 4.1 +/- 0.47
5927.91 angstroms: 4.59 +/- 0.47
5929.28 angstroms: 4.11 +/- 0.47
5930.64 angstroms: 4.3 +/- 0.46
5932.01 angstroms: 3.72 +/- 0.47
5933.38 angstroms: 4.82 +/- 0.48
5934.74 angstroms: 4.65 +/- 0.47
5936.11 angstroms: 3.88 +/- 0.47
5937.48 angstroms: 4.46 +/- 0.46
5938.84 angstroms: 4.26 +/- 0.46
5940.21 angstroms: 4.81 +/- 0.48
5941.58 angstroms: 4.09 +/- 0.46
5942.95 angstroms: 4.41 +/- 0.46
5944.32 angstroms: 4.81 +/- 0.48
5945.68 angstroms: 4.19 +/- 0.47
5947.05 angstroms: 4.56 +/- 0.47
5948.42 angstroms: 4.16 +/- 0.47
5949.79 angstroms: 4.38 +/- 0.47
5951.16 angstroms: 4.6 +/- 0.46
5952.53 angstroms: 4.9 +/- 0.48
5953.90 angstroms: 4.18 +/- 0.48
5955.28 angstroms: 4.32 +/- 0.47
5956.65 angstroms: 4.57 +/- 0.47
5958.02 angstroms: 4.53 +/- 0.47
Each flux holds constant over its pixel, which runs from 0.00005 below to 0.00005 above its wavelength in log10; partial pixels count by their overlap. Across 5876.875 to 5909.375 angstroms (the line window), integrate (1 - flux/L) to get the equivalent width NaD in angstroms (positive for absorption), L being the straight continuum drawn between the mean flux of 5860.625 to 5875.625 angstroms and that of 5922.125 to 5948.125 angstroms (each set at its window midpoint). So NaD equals 2.4 angstroms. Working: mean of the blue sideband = 4.58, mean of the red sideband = 4.33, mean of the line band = 4.16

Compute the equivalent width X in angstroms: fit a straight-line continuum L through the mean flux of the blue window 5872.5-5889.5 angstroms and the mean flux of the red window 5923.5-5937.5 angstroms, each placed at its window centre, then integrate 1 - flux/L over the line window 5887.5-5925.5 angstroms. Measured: 1.9 angstroms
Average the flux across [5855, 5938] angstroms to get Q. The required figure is 4.34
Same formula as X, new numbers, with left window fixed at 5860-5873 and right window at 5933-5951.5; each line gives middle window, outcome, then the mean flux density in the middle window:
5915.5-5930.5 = 0.4 angstroms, 4.31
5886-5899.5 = 2.2 angstroms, 3.74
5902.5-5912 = -0.2 angstroms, 4.56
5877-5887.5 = -0.1 angstroms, 4.49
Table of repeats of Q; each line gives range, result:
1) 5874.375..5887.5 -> 4.56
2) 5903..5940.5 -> 4.42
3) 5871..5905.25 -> 4.25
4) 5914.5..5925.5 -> 4.34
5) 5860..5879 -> 4.63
